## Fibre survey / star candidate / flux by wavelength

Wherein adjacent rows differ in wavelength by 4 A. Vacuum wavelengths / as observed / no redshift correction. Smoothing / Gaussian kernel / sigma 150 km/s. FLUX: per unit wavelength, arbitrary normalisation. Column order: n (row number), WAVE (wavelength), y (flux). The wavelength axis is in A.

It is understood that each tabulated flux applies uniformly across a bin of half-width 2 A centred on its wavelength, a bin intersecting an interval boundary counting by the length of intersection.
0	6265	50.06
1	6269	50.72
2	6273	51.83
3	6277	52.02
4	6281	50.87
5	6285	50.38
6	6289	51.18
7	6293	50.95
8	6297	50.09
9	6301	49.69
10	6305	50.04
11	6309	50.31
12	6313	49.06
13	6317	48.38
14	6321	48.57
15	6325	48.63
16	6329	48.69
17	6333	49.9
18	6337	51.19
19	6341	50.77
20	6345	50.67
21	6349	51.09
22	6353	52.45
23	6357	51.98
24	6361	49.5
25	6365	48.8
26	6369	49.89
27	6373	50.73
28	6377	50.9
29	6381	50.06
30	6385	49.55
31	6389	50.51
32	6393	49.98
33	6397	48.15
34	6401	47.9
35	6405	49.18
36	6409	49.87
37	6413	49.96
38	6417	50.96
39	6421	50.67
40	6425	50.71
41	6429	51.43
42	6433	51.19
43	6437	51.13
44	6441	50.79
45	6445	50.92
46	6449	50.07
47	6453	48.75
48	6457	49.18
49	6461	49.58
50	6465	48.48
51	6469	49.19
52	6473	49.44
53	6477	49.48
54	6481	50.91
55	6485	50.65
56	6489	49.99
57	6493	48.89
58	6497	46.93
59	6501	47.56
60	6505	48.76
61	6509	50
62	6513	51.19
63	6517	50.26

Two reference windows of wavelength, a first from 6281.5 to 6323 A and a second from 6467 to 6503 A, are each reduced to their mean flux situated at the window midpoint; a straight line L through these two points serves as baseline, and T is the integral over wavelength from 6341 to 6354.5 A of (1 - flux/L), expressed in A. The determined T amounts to -0.4 A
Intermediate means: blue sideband 49.9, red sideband 49.2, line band 51.3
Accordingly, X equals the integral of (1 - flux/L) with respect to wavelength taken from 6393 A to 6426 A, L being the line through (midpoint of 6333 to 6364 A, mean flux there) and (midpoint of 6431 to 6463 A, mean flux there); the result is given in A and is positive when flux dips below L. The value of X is 0.5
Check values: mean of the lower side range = 50.9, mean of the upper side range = 50.2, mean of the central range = 49.7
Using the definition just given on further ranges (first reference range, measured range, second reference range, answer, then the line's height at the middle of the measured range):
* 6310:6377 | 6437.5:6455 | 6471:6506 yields -0.3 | 49.4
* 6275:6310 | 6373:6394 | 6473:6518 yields -0.1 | 50.1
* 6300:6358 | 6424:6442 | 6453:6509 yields -0.6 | 49.5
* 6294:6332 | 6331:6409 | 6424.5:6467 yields -0.7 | 49.7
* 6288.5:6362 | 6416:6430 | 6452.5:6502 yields -0.4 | 49.5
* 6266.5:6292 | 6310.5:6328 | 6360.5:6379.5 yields 0.7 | 50.6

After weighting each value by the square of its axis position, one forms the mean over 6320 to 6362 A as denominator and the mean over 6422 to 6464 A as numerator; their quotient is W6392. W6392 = 1.0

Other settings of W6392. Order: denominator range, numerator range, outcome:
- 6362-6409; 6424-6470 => 1.03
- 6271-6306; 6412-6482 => 1.04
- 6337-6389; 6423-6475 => 1.02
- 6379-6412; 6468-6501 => 1.03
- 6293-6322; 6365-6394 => 1.03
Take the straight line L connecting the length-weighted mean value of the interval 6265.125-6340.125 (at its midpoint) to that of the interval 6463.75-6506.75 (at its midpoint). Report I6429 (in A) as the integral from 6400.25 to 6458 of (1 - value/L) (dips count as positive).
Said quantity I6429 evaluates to -0.94 A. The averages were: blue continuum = 50.1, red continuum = 49.1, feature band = 50.2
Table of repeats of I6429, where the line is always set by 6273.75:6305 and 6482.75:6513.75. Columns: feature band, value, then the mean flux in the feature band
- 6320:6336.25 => 0.4 A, 49.1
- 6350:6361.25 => -0.3 A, 51.6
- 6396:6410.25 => 0.3 A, 48.8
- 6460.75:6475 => 0.1 A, 49.1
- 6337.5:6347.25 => -0.1 A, 50.8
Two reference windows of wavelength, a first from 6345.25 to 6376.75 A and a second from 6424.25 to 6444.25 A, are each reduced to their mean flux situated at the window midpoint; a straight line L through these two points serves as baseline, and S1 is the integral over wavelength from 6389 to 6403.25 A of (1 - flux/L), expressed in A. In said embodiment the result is 0.5 A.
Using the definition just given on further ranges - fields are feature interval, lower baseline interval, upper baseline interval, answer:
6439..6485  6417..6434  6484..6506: 0.0 A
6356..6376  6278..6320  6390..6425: -0.1 A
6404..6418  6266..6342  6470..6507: -0.1 A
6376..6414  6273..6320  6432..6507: 0.2 A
